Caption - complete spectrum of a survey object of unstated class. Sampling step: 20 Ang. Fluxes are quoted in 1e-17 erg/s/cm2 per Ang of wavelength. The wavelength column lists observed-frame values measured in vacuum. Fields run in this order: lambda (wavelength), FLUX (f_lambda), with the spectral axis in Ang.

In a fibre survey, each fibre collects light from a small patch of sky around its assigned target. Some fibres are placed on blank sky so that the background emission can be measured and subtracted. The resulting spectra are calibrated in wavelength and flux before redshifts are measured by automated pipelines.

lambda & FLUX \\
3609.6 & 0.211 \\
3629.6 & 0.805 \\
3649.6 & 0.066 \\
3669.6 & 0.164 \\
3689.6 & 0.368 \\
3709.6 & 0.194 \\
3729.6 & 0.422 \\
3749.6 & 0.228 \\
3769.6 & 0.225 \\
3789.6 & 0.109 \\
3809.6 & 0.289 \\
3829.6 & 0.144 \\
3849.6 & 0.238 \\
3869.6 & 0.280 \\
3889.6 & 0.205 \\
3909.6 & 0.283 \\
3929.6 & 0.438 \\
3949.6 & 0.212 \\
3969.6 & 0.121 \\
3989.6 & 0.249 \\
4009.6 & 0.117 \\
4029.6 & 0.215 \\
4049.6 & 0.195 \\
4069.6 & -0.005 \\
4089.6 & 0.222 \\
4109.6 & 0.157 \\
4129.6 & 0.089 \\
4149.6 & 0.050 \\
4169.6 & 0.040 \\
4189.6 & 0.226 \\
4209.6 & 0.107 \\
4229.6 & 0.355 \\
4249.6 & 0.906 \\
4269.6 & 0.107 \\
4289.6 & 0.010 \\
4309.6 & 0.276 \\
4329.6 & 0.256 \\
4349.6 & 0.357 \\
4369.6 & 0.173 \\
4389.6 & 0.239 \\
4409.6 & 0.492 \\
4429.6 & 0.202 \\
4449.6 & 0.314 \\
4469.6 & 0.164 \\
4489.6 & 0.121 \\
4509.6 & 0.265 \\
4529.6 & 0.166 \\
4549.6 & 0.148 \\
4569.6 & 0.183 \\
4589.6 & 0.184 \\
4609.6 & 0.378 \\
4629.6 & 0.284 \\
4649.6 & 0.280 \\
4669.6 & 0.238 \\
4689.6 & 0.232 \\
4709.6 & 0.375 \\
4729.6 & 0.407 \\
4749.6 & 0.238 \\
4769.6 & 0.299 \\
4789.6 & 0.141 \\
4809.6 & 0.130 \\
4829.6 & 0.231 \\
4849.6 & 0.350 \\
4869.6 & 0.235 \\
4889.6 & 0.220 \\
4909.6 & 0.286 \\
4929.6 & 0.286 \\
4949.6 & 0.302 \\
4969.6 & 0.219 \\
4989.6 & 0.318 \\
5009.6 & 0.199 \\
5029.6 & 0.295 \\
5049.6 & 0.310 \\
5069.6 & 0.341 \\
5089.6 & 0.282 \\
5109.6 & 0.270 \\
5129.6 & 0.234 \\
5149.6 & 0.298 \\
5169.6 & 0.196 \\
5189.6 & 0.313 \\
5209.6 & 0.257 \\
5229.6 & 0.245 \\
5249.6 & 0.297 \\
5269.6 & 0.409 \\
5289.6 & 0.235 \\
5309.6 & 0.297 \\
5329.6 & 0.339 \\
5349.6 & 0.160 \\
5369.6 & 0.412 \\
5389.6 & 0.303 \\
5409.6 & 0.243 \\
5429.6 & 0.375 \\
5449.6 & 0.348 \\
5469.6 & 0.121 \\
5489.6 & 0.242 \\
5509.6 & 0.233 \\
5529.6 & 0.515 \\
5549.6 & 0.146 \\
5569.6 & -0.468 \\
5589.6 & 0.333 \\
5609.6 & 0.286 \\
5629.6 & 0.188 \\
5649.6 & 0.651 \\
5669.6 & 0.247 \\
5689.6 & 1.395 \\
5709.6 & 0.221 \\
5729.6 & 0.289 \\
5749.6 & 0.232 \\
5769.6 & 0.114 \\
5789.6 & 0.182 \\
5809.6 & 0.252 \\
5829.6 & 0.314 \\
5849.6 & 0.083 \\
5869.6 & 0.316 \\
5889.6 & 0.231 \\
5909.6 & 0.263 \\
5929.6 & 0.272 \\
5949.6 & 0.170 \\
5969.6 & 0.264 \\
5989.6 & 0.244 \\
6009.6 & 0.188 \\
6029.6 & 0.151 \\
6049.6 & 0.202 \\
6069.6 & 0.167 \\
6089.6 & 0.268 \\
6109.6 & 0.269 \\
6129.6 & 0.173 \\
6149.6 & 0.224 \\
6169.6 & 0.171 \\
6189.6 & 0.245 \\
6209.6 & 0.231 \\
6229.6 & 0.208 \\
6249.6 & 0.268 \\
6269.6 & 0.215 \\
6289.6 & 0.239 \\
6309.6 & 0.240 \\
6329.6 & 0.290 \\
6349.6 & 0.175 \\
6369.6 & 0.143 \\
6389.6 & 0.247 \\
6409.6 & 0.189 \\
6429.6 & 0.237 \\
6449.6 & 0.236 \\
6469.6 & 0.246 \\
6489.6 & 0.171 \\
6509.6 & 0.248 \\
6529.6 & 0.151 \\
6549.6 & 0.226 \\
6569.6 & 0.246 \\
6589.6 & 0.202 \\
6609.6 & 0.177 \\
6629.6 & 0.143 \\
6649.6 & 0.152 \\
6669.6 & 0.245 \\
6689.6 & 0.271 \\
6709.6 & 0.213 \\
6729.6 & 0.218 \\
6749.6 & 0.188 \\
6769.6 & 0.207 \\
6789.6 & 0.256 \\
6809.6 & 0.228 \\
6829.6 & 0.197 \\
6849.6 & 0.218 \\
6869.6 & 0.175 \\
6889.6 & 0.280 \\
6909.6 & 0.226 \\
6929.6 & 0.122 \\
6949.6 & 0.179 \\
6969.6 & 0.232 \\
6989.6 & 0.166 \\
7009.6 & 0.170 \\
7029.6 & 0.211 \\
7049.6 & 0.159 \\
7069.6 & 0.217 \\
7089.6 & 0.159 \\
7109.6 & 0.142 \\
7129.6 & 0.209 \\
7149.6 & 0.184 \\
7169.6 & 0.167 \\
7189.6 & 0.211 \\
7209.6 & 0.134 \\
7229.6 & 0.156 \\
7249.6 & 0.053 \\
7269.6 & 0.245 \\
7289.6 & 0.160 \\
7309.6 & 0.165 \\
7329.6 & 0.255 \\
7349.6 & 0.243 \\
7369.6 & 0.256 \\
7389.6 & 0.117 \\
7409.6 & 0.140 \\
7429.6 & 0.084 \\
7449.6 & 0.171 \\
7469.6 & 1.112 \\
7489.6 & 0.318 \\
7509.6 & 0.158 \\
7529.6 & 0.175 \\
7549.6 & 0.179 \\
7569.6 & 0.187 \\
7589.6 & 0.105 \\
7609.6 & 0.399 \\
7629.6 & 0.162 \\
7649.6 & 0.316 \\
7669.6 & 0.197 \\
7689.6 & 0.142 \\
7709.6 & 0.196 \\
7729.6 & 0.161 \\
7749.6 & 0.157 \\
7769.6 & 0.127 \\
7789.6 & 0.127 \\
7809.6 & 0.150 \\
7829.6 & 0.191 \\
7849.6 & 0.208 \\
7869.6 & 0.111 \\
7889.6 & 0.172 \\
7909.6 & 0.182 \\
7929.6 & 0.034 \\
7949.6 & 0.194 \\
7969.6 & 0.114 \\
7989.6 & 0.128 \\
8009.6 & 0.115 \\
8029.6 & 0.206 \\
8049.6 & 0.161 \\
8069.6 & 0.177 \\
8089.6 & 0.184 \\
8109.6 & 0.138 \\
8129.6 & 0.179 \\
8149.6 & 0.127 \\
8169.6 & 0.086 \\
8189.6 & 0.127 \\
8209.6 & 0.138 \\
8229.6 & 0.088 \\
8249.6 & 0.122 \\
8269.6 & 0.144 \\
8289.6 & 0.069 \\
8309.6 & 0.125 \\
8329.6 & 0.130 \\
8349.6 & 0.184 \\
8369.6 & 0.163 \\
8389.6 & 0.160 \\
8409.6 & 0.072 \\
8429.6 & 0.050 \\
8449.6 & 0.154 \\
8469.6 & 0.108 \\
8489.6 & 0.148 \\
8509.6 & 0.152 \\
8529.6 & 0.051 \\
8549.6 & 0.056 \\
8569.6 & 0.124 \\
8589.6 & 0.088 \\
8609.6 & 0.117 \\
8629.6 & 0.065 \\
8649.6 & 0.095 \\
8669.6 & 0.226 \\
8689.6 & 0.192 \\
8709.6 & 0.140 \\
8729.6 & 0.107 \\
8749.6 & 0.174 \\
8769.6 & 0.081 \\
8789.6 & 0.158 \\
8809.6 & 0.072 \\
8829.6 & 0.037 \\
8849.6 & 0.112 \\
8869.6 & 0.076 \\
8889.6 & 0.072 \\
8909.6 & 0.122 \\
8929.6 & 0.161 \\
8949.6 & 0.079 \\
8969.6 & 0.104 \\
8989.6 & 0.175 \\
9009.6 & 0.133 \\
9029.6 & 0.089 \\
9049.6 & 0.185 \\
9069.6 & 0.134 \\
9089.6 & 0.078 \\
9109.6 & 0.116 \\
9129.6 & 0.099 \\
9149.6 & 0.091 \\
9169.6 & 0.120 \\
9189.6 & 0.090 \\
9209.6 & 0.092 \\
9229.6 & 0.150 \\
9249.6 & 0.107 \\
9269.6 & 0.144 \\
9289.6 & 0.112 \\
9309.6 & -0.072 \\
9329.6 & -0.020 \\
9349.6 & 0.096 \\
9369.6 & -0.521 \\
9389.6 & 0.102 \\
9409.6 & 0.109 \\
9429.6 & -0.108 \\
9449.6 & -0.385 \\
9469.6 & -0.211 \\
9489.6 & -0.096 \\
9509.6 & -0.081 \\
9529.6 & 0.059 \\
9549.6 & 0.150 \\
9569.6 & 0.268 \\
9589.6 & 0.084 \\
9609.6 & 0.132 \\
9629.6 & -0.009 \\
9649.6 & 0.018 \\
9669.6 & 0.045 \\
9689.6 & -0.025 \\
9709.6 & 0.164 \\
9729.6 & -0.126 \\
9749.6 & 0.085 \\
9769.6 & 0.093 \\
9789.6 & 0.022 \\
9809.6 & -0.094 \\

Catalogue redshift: 0.14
